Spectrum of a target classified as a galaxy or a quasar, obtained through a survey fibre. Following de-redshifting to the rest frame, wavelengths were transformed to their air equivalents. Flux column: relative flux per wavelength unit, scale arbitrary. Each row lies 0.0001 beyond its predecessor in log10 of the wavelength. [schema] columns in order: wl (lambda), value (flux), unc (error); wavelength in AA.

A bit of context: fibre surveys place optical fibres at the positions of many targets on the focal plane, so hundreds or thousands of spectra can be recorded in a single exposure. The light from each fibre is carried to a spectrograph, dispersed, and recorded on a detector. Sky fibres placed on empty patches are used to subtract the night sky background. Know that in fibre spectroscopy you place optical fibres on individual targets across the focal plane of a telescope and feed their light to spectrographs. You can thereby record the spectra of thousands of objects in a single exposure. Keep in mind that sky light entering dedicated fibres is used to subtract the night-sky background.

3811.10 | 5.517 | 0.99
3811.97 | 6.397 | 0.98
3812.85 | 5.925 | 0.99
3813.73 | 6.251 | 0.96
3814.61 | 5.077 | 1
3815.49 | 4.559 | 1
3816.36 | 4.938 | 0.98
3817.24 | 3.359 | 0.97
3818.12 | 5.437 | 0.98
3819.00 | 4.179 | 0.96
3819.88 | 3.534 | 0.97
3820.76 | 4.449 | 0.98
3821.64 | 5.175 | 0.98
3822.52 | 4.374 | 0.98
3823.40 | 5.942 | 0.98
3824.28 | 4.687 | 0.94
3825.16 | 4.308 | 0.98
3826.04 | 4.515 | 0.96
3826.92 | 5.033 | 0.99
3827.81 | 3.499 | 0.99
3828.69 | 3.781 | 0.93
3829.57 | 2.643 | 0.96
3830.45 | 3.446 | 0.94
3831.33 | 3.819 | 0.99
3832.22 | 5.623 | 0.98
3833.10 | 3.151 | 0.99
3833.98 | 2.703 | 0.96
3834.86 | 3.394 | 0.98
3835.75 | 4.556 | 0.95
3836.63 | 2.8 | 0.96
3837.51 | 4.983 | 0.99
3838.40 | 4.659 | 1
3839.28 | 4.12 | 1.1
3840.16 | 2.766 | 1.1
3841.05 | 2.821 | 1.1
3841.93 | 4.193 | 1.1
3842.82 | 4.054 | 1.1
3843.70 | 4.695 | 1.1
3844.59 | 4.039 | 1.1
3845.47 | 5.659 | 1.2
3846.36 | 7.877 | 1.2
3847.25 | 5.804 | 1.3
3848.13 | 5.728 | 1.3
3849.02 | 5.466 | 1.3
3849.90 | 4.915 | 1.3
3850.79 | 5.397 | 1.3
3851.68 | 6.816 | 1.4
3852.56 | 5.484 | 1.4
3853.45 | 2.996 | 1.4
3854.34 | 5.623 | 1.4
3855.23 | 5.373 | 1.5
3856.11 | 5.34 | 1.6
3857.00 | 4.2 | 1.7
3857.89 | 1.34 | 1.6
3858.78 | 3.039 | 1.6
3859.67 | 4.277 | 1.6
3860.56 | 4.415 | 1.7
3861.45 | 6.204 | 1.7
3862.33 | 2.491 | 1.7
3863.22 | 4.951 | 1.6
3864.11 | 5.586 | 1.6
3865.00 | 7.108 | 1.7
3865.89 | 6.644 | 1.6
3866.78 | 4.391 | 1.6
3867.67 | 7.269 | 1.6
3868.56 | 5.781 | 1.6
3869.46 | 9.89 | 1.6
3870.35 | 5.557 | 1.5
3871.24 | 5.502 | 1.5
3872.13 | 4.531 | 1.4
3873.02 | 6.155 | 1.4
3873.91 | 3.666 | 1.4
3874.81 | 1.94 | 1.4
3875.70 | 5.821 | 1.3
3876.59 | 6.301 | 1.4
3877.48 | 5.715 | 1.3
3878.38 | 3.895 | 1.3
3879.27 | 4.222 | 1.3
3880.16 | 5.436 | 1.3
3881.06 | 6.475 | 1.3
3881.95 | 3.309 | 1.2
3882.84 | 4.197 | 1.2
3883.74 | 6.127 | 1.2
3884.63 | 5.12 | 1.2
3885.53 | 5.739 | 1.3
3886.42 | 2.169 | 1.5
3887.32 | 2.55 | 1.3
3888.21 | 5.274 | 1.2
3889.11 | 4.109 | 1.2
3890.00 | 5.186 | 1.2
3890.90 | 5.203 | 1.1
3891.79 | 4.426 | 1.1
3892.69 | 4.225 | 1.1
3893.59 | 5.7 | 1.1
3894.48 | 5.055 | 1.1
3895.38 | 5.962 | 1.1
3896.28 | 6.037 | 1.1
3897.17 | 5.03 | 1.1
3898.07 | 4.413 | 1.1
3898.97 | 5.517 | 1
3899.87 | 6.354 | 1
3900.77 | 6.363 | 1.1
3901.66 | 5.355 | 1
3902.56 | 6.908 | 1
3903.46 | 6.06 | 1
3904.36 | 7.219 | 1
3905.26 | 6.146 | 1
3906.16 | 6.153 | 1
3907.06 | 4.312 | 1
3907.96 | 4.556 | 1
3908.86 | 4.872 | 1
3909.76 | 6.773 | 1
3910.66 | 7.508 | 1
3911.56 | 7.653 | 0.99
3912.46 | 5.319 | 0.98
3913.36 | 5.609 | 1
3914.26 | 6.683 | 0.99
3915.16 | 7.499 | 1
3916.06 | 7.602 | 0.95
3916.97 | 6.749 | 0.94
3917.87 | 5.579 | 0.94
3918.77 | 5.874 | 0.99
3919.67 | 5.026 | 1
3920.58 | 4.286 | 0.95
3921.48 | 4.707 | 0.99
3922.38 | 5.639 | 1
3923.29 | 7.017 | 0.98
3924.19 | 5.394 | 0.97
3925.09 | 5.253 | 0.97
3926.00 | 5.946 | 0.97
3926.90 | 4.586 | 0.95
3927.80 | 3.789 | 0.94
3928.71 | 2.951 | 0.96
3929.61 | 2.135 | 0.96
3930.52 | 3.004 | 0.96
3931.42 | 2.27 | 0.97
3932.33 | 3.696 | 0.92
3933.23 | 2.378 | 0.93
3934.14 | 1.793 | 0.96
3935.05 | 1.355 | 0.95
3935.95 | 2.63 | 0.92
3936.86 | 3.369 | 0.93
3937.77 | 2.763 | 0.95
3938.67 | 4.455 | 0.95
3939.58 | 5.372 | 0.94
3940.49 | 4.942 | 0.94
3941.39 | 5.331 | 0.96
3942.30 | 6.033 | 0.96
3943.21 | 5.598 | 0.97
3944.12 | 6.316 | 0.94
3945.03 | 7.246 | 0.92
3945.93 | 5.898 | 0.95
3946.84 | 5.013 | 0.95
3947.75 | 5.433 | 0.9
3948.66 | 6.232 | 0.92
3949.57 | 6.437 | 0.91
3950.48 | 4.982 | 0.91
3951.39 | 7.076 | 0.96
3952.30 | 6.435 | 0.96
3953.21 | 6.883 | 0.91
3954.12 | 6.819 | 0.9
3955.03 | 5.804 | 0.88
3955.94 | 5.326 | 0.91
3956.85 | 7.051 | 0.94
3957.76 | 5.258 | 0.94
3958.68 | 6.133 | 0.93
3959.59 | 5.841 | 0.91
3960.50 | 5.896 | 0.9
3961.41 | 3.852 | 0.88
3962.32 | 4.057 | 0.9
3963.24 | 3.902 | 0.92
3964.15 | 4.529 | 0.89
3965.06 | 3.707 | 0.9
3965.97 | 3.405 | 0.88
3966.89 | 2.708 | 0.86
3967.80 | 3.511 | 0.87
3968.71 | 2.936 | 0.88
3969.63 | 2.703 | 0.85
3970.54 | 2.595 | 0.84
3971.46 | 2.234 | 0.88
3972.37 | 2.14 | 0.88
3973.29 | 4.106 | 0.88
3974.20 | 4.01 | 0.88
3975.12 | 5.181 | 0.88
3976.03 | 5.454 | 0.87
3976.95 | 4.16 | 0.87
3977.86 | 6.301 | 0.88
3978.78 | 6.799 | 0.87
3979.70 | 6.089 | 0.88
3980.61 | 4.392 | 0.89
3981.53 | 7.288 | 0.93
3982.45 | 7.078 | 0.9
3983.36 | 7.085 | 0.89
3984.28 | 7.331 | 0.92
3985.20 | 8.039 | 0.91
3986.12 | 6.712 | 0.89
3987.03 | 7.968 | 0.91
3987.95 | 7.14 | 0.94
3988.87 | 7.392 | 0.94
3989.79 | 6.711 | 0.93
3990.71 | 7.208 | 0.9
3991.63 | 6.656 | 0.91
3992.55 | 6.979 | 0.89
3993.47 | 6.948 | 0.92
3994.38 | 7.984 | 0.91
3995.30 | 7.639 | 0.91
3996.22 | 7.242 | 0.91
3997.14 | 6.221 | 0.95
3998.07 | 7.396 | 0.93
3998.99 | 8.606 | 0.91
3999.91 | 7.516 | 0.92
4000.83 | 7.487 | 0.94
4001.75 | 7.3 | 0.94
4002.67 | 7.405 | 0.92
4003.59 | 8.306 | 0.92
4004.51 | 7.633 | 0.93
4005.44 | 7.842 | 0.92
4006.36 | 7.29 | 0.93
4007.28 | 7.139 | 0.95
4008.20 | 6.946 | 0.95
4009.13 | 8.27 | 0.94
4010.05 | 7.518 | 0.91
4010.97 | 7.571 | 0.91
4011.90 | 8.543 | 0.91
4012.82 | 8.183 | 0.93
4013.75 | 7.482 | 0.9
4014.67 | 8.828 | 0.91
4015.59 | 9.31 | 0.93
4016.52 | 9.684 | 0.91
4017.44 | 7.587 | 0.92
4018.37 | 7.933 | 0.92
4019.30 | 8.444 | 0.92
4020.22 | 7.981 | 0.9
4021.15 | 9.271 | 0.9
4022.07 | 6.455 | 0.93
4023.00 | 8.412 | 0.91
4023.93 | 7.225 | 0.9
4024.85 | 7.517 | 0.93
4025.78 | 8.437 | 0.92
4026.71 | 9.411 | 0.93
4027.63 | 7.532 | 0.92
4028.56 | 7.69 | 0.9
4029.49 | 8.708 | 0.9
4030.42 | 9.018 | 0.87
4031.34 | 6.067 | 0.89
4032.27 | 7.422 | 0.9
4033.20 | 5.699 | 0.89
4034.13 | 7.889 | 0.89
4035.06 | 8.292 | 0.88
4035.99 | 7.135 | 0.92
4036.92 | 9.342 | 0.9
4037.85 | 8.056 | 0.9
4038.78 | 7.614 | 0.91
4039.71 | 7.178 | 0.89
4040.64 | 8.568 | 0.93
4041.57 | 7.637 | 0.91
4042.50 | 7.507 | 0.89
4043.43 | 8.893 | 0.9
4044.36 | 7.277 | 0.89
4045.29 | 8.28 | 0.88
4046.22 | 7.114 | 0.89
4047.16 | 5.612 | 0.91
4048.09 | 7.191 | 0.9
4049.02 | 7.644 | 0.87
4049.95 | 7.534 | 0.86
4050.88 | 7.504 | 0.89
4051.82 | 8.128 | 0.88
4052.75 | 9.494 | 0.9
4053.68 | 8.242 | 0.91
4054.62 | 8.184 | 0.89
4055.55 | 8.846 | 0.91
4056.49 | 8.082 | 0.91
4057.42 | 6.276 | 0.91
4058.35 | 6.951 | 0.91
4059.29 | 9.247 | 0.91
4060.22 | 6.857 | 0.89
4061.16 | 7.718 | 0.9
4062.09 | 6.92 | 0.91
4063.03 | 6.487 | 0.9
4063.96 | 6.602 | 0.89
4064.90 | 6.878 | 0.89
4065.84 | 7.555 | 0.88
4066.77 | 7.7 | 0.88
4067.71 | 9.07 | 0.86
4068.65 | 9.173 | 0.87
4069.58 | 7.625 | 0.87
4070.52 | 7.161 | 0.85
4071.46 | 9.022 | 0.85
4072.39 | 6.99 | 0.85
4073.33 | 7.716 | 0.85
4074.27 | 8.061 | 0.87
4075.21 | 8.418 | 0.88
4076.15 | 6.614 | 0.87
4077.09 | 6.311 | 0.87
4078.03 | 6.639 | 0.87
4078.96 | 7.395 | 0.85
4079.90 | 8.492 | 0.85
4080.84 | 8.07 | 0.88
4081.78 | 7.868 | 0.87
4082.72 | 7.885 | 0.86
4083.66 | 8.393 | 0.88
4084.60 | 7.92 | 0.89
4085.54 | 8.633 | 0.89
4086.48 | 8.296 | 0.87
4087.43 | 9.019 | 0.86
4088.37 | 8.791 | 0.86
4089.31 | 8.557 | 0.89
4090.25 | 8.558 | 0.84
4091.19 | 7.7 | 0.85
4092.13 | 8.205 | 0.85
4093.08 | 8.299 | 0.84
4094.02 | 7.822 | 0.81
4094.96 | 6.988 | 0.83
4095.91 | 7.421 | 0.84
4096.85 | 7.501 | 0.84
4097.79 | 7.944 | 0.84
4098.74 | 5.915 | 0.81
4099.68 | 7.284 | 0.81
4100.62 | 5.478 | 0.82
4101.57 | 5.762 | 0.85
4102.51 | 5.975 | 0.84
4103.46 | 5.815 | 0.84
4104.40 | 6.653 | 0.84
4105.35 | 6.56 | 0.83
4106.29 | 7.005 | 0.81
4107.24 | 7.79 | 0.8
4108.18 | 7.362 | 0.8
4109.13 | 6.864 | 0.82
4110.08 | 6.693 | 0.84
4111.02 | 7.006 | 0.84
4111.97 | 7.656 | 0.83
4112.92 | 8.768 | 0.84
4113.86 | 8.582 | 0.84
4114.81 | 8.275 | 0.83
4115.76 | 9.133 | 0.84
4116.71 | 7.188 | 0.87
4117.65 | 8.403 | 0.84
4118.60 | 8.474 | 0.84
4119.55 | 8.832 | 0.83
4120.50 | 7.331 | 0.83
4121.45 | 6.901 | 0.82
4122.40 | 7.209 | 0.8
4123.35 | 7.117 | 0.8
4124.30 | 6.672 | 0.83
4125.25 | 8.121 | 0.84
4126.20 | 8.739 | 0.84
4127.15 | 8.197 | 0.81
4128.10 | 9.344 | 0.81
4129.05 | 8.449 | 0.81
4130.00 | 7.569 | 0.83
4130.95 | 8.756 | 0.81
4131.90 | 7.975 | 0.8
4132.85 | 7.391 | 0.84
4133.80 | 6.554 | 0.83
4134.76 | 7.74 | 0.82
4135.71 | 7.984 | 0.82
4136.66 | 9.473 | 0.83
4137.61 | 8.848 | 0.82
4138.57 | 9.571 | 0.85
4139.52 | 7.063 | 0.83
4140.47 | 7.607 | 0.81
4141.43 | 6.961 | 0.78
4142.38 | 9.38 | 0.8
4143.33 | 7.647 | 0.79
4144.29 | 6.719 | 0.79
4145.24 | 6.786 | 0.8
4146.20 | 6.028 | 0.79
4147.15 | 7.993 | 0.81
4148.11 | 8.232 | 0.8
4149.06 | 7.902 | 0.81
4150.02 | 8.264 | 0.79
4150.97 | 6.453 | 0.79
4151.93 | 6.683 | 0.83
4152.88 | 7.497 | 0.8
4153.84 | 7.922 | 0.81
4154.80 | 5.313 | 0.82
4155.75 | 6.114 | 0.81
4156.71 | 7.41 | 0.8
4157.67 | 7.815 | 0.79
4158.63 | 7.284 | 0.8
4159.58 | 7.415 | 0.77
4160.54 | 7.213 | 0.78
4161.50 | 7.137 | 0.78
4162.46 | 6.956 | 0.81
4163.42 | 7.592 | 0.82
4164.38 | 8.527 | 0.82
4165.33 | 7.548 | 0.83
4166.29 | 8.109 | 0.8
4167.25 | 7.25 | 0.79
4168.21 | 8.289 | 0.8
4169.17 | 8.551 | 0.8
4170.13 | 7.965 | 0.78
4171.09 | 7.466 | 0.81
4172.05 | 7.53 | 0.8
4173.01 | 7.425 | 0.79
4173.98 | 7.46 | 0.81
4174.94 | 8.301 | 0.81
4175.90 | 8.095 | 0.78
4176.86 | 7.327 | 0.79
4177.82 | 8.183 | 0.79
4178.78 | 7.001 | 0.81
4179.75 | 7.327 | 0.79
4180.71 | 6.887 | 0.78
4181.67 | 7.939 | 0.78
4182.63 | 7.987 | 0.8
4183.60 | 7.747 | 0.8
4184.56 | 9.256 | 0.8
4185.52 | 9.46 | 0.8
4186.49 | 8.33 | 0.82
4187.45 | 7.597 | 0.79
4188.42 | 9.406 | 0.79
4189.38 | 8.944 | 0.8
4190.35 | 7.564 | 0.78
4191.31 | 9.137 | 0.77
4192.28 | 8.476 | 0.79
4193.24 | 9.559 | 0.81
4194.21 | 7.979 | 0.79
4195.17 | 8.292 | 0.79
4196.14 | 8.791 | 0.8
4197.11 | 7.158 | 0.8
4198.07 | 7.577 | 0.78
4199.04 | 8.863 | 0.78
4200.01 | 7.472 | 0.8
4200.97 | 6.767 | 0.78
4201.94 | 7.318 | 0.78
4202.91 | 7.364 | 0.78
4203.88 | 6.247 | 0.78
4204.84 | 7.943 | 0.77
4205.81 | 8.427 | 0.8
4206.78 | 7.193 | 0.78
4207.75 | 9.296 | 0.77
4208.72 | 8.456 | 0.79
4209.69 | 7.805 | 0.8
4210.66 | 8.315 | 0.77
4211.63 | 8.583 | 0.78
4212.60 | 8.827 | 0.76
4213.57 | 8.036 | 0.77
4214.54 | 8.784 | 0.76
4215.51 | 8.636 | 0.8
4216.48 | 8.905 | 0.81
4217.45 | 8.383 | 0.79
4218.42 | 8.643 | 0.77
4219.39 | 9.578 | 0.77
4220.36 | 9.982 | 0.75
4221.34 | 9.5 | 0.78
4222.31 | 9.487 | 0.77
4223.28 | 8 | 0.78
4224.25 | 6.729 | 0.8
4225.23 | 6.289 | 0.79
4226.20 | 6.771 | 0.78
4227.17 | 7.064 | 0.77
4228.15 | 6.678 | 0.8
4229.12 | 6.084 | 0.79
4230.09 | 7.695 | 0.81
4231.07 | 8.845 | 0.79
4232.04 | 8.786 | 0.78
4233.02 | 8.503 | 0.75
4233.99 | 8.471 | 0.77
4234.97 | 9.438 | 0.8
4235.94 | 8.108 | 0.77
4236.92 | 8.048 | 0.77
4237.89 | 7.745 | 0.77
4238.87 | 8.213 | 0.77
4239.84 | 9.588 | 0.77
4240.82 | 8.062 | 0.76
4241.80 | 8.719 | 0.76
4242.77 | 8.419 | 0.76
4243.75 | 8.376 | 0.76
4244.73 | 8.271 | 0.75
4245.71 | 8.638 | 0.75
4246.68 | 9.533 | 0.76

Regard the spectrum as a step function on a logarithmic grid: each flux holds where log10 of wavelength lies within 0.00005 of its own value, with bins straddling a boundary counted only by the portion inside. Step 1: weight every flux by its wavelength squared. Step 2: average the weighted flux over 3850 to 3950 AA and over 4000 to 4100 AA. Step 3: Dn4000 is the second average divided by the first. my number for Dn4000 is 1.65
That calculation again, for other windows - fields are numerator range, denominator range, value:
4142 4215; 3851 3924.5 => 1.68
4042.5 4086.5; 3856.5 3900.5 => 1.70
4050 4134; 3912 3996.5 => 1.56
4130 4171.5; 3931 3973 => 1.84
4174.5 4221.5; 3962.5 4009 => 1.51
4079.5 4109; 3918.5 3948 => 1.83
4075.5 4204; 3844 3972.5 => 1.71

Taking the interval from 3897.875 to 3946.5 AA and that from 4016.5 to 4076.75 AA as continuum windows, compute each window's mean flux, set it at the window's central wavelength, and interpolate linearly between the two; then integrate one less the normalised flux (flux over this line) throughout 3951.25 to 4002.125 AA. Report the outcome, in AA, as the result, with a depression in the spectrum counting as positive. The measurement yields 4.3 AA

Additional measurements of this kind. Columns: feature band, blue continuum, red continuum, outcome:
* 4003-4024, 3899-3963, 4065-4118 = -4.8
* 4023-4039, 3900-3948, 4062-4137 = -2.8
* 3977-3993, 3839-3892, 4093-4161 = -1.9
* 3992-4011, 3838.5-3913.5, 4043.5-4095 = -1.7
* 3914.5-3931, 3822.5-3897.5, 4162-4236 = 0.6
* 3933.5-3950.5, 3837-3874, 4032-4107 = 3.7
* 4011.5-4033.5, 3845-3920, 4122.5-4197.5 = -4.8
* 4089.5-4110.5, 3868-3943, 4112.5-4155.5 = 0.9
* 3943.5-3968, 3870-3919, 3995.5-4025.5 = 4.6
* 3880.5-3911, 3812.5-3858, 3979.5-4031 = 2.0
